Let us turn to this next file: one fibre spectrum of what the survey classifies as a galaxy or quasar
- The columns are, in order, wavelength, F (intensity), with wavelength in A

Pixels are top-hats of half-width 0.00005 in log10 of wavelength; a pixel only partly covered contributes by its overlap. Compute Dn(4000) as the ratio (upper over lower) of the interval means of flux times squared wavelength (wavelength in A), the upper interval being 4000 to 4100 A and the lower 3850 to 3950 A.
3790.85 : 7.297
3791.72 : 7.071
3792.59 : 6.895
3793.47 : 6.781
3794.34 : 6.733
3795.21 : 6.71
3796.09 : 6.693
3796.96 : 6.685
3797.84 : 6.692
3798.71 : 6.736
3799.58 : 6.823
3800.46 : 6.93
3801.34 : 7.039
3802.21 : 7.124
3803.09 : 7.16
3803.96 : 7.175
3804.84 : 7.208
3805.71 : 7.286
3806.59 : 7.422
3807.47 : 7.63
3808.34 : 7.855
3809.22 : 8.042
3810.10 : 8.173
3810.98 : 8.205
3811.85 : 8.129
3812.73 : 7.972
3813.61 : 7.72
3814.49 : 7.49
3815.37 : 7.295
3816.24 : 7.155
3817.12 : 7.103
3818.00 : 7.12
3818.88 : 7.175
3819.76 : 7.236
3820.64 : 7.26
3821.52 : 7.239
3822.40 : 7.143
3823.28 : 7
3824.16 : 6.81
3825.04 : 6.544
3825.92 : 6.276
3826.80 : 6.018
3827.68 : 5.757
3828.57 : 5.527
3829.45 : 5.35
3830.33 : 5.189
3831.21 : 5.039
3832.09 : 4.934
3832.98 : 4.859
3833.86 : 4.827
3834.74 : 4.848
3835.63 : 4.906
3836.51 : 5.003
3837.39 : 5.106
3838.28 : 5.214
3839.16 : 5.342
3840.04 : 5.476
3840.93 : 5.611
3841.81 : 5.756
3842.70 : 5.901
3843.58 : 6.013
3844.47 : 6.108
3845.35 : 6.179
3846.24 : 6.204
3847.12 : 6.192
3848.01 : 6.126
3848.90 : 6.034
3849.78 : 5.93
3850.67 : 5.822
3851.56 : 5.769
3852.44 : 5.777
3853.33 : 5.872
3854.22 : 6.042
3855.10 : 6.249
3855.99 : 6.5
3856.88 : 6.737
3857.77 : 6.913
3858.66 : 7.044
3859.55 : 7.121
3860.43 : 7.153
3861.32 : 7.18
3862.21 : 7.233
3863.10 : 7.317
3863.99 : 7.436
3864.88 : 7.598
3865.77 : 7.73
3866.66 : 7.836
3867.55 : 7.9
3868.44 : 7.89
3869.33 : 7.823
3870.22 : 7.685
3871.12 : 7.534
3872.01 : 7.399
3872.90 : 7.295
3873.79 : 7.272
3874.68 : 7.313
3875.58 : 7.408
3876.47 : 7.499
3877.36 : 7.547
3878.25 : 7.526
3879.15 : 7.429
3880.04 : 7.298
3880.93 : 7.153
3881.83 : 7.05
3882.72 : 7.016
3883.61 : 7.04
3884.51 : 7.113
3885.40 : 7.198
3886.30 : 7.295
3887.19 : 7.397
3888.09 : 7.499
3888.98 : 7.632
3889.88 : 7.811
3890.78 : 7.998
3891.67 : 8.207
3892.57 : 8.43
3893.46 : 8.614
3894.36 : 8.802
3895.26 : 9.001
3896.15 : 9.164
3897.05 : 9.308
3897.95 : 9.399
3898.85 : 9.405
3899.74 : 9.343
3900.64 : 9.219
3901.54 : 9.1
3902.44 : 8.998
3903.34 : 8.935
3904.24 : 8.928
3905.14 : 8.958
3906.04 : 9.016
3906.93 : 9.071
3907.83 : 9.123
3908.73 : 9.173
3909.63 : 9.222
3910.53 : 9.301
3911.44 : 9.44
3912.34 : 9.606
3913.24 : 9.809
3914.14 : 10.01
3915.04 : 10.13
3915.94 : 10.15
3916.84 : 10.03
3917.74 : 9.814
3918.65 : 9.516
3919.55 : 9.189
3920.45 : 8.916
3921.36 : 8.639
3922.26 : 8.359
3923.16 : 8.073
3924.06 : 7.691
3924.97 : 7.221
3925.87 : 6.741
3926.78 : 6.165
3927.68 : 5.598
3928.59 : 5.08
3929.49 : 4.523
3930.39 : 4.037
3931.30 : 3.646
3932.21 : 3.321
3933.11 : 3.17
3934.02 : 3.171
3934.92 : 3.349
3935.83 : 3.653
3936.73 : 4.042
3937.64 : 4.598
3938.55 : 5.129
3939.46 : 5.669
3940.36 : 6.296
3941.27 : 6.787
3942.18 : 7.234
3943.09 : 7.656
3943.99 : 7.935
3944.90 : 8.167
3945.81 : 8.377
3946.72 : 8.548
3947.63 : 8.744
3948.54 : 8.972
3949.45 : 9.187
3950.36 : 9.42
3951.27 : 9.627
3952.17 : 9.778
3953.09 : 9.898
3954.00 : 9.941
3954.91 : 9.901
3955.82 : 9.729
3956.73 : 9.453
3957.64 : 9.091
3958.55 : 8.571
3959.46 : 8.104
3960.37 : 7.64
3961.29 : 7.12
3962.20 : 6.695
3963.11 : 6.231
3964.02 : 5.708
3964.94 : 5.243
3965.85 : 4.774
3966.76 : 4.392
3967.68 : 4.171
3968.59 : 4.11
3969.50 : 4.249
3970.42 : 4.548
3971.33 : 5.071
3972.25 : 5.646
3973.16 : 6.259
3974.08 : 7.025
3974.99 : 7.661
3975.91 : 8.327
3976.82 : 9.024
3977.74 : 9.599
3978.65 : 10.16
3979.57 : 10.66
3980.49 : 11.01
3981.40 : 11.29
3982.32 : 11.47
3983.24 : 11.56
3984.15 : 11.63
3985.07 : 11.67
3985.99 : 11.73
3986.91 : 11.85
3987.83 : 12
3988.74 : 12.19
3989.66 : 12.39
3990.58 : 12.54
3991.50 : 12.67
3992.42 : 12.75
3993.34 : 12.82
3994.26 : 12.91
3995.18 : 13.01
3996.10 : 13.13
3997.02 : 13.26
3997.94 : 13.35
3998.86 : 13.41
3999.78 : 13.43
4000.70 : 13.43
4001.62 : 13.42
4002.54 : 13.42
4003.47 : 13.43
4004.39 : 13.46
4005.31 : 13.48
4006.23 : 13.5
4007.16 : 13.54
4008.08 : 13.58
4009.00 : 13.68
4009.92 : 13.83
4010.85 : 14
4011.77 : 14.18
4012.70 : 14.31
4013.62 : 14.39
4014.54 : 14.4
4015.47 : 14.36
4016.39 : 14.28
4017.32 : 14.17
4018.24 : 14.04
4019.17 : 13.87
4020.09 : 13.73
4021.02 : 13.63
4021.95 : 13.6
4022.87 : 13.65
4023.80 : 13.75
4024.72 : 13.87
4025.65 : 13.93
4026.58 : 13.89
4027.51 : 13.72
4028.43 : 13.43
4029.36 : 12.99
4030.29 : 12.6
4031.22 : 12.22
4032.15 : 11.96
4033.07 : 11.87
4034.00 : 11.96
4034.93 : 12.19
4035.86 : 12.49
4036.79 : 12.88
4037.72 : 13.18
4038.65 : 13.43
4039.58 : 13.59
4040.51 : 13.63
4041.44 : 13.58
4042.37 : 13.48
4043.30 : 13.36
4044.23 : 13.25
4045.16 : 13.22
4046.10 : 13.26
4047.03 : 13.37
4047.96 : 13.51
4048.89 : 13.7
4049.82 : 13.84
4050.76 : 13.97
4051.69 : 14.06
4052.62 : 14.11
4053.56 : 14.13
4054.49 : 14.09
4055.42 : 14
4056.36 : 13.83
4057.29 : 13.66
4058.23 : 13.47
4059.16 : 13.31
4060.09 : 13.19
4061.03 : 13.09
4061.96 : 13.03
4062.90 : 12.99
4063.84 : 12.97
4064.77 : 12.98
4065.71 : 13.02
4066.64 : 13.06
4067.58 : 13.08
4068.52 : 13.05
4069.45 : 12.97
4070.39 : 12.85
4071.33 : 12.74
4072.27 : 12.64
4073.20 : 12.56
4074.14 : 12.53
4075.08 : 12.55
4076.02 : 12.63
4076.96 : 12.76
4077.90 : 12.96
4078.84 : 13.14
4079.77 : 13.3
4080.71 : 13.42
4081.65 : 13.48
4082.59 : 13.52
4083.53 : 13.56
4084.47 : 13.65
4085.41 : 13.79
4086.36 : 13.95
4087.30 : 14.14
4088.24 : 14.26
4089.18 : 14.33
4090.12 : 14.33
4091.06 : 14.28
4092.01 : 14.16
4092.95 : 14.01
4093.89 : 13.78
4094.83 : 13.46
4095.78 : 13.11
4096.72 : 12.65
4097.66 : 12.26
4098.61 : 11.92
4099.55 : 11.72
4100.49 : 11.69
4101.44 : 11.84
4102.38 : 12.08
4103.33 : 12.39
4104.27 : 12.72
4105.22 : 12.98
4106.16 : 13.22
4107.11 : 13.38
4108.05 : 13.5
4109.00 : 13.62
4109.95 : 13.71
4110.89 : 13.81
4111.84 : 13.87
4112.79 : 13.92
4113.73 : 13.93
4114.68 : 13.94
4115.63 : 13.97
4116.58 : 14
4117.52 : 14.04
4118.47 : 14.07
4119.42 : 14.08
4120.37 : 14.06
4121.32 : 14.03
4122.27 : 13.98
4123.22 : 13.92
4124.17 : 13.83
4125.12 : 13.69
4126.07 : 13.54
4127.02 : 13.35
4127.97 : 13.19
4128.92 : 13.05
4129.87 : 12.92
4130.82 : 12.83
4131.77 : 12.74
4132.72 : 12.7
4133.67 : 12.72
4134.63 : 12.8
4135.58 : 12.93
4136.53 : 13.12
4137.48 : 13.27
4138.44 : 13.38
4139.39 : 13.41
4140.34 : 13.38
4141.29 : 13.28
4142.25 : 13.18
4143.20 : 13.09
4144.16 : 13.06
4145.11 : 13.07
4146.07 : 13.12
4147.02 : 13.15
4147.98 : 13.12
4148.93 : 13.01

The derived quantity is 1.9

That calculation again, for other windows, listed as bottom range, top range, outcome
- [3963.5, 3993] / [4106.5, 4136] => 1.64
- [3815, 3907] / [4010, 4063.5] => 2.09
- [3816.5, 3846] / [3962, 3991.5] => 1.55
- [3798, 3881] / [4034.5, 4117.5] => 2.23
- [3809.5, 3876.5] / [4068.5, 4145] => 2.30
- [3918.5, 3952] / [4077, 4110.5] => 2.15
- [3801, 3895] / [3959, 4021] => 1.71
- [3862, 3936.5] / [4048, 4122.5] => 1.90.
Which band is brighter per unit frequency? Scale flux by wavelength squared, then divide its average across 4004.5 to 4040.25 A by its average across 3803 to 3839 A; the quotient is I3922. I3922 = 2.26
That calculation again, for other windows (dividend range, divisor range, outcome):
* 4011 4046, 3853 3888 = 2.01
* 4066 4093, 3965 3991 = 1.60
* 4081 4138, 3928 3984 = 2.02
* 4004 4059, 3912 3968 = 1.94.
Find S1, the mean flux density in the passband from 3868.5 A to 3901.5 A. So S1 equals 7.91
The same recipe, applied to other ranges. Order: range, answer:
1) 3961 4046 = 11.6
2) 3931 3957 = 7.09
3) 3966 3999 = 9.91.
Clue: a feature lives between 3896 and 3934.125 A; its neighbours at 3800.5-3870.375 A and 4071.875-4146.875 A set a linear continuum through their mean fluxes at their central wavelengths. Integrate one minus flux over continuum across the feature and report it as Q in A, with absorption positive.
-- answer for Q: 1.73 A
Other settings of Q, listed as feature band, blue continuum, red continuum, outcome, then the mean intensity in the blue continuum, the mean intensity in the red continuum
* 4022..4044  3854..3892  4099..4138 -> -3.7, 7.34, 13.3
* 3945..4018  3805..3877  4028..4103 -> 2.5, 6.66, 13.2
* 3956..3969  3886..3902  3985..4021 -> 5.6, 8.55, 13.3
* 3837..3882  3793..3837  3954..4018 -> 5.9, 6.72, 10.7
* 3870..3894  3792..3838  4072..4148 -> 2.0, 6.69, 13.3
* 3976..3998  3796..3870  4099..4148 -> -3.5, 6.62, 13.3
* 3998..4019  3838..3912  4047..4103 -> -4.5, 7.49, 13.3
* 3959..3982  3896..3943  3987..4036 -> 8.1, 7.57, 13.3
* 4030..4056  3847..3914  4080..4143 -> -3.4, 7.79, 13.4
